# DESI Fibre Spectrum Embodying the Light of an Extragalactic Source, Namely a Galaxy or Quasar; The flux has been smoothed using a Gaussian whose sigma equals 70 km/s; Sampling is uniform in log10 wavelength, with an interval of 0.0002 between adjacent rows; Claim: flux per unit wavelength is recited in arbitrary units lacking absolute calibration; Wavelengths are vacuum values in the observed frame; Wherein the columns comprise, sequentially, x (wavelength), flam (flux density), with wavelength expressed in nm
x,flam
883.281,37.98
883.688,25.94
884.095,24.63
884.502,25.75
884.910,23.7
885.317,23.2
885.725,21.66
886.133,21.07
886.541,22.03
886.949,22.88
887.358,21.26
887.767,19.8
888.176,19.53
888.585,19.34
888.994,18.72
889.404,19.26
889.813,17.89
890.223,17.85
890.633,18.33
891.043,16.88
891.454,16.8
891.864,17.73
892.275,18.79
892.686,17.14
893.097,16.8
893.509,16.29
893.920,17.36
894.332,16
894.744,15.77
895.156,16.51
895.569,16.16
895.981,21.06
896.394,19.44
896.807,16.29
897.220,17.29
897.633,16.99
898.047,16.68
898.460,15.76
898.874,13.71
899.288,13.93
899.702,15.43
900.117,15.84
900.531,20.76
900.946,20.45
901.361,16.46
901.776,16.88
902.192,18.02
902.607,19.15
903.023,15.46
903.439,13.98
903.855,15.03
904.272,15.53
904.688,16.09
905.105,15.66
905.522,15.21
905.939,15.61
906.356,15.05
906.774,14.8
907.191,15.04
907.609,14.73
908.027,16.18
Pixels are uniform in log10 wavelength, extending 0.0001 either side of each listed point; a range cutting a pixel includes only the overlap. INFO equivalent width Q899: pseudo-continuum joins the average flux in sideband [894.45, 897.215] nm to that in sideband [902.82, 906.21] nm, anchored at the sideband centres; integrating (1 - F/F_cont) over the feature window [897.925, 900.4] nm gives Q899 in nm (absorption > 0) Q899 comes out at 0.19 nm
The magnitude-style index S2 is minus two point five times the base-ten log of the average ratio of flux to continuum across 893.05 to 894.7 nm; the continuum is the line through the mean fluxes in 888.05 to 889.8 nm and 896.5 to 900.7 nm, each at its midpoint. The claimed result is 0.07 mag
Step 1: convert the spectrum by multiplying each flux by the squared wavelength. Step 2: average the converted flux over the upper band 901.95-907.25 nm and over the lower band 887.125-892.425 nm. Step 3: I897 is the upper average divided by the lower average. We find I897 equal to 0.9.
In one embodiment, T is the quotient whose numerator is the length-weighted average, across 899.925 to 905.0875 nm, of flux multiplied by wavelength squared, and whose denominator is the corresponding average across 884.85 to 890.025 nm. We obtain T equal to 0.85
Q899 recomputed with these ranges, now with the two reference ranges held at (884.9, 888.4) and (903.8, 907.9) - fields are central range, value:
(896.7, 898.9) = 0.199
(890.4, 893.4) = 0.360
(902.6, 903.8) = 0.046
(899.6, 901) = -0.080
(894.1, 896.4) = 0.173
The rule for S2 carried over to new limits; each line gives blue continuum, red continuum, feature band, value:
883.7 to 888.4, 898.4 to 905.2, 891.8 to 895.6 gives 0.16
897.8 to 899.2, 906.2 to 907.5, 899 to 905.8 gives -0.09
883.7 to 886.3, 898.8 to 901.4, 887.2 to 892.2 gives 0.16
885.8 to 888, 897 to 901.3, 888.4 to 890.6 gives 0.10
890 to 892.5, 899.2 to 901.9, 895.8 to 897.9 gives -0.04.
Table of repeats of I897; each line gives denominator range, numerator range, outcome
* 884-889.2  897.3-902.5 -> 0.80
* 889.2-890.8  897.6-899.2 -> 0.86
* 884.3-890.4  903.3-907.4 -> 0.76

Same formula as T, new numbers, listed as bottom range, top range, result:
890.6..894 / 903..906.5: 0.91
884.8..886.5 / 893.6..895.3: 0.75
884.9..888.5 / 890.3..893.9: 0.82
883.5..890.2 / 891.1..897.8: 0.82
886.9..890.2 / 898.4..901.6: 0.87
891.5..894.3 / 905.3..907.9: 0.90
